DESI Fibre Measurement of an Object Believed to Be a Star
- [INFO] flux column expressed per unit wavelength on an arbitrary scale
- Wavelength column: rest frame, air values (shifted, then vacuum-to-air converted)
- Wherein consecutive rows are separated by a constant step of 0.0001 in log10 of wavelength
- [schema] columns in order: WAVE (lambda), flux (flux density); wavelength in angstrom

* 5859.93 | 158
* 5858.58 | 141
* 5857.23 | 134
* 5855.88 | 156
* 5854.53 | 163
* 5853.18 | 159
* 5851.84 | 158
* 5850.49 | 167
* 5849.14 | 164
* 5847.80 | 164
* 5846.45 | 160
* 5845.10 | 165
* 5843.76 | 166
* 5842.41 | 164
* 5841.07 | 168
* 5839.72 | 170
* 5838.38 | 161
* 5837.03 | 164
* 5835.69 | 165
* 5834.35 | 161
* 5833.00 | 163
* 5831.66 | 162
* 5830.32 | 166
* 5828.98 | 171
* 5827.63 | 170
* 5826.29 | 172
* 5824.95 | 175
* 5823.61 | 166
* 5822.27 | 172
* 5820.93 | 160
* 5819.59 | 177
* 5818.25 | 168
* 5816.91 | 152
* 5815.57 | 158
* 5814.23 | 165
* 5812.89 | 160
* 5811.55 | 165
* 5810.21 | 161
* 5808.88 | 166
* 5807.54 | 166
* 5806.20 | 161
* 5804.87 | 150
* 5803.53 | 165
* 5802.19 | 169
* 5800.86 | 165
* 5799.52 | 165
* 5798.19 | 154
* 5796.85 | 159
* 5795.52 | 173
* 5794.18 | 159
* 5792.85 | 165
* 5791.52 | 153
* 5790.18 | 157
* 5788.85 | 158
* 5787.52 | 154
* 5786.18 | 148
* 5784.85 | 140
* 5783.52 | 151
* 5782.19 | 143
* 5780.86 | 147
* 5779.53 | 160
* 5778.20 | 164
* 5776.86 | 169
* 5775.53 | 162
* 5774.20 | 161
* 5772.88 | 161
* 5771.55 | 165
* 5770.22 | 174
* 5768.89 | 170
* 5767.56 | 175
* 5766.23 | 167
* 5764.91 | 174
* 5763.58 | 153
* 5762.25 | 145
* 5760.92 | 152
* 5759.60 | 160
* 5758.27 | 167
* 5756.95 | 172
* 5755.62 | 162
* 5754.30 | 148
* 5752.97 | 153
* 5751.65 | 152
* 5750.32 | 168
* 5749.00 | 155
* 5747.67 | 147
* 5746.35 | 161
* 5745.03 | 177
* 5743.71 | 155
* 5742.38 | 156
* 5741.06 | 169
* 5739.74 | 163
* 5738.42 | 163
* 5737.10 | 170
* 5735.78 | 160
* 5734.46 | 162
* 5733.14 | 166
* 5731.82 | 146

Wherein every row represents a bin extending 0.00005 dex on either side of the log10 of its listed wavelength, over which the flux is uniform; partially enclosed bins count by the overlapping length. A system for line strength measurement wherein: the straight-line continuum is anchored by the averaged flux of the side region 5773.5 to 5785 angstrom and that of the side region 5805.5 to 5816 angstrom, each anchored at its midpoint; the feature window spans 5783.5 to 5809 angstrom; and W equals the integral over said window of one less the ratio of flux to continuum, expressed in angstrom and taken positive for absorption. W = 0.1 angstrom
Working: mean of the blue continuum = 156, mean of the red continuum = 163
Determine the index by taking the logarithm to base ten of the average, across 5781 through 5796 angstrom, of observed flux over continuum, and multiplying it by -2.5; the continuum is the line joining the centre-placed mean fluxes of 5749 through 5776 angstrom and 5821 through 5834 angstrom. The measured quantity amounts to 0.07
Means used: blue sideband 162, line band 154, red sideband 168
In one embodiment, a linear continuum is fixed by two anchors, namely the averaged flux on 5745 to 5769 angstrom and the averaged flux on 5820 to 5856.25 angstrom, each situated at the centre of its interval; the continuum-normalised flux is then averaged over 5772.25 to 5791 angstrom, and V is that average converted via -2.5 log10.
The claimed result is 0.04 mag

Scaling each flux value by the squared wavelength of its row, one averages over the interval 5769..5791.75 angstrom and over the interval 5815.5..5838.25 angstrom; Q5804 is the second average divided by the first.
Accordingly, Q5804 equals 1.07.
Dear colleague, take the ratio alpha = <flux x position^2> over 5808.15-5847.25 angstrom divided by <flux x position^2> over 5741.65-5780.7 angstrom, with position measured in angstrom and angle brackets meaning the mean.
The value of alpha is 1.0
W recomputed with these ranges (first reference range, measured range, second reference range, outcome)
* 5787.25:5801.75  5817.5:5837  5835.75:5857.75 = -0.8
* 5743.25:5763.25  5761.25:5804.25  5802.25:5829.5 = 0.4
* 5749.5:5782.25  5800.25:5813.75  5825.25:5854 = 0.0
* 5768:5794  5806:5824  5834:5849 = -0.3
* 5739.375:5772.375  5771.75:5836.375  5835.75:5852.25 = 0.6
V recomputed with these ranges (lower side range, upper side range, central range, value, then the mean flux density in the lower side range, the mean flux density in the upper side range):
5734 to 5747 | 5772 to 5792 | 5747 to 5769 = 0.00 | 164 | 155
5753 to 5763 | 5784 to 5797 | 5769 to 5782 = -0.04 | 158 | 156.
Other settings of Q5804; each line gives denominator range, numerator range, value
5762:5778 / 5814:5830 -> 1.03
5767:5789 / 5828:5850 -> 1.06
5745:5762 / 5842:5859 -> 1.03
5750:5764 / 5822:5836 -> 1.09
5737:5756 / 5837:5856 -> 1.06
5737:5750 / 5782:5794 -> 0.96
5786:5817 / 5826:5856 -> 1.04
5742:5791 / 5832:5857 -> 1.05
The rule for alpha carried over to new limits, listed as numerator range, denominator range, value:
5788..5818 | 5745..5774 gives 1.01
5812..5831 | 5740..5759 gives 1.07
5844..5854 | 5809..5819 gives 1.02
